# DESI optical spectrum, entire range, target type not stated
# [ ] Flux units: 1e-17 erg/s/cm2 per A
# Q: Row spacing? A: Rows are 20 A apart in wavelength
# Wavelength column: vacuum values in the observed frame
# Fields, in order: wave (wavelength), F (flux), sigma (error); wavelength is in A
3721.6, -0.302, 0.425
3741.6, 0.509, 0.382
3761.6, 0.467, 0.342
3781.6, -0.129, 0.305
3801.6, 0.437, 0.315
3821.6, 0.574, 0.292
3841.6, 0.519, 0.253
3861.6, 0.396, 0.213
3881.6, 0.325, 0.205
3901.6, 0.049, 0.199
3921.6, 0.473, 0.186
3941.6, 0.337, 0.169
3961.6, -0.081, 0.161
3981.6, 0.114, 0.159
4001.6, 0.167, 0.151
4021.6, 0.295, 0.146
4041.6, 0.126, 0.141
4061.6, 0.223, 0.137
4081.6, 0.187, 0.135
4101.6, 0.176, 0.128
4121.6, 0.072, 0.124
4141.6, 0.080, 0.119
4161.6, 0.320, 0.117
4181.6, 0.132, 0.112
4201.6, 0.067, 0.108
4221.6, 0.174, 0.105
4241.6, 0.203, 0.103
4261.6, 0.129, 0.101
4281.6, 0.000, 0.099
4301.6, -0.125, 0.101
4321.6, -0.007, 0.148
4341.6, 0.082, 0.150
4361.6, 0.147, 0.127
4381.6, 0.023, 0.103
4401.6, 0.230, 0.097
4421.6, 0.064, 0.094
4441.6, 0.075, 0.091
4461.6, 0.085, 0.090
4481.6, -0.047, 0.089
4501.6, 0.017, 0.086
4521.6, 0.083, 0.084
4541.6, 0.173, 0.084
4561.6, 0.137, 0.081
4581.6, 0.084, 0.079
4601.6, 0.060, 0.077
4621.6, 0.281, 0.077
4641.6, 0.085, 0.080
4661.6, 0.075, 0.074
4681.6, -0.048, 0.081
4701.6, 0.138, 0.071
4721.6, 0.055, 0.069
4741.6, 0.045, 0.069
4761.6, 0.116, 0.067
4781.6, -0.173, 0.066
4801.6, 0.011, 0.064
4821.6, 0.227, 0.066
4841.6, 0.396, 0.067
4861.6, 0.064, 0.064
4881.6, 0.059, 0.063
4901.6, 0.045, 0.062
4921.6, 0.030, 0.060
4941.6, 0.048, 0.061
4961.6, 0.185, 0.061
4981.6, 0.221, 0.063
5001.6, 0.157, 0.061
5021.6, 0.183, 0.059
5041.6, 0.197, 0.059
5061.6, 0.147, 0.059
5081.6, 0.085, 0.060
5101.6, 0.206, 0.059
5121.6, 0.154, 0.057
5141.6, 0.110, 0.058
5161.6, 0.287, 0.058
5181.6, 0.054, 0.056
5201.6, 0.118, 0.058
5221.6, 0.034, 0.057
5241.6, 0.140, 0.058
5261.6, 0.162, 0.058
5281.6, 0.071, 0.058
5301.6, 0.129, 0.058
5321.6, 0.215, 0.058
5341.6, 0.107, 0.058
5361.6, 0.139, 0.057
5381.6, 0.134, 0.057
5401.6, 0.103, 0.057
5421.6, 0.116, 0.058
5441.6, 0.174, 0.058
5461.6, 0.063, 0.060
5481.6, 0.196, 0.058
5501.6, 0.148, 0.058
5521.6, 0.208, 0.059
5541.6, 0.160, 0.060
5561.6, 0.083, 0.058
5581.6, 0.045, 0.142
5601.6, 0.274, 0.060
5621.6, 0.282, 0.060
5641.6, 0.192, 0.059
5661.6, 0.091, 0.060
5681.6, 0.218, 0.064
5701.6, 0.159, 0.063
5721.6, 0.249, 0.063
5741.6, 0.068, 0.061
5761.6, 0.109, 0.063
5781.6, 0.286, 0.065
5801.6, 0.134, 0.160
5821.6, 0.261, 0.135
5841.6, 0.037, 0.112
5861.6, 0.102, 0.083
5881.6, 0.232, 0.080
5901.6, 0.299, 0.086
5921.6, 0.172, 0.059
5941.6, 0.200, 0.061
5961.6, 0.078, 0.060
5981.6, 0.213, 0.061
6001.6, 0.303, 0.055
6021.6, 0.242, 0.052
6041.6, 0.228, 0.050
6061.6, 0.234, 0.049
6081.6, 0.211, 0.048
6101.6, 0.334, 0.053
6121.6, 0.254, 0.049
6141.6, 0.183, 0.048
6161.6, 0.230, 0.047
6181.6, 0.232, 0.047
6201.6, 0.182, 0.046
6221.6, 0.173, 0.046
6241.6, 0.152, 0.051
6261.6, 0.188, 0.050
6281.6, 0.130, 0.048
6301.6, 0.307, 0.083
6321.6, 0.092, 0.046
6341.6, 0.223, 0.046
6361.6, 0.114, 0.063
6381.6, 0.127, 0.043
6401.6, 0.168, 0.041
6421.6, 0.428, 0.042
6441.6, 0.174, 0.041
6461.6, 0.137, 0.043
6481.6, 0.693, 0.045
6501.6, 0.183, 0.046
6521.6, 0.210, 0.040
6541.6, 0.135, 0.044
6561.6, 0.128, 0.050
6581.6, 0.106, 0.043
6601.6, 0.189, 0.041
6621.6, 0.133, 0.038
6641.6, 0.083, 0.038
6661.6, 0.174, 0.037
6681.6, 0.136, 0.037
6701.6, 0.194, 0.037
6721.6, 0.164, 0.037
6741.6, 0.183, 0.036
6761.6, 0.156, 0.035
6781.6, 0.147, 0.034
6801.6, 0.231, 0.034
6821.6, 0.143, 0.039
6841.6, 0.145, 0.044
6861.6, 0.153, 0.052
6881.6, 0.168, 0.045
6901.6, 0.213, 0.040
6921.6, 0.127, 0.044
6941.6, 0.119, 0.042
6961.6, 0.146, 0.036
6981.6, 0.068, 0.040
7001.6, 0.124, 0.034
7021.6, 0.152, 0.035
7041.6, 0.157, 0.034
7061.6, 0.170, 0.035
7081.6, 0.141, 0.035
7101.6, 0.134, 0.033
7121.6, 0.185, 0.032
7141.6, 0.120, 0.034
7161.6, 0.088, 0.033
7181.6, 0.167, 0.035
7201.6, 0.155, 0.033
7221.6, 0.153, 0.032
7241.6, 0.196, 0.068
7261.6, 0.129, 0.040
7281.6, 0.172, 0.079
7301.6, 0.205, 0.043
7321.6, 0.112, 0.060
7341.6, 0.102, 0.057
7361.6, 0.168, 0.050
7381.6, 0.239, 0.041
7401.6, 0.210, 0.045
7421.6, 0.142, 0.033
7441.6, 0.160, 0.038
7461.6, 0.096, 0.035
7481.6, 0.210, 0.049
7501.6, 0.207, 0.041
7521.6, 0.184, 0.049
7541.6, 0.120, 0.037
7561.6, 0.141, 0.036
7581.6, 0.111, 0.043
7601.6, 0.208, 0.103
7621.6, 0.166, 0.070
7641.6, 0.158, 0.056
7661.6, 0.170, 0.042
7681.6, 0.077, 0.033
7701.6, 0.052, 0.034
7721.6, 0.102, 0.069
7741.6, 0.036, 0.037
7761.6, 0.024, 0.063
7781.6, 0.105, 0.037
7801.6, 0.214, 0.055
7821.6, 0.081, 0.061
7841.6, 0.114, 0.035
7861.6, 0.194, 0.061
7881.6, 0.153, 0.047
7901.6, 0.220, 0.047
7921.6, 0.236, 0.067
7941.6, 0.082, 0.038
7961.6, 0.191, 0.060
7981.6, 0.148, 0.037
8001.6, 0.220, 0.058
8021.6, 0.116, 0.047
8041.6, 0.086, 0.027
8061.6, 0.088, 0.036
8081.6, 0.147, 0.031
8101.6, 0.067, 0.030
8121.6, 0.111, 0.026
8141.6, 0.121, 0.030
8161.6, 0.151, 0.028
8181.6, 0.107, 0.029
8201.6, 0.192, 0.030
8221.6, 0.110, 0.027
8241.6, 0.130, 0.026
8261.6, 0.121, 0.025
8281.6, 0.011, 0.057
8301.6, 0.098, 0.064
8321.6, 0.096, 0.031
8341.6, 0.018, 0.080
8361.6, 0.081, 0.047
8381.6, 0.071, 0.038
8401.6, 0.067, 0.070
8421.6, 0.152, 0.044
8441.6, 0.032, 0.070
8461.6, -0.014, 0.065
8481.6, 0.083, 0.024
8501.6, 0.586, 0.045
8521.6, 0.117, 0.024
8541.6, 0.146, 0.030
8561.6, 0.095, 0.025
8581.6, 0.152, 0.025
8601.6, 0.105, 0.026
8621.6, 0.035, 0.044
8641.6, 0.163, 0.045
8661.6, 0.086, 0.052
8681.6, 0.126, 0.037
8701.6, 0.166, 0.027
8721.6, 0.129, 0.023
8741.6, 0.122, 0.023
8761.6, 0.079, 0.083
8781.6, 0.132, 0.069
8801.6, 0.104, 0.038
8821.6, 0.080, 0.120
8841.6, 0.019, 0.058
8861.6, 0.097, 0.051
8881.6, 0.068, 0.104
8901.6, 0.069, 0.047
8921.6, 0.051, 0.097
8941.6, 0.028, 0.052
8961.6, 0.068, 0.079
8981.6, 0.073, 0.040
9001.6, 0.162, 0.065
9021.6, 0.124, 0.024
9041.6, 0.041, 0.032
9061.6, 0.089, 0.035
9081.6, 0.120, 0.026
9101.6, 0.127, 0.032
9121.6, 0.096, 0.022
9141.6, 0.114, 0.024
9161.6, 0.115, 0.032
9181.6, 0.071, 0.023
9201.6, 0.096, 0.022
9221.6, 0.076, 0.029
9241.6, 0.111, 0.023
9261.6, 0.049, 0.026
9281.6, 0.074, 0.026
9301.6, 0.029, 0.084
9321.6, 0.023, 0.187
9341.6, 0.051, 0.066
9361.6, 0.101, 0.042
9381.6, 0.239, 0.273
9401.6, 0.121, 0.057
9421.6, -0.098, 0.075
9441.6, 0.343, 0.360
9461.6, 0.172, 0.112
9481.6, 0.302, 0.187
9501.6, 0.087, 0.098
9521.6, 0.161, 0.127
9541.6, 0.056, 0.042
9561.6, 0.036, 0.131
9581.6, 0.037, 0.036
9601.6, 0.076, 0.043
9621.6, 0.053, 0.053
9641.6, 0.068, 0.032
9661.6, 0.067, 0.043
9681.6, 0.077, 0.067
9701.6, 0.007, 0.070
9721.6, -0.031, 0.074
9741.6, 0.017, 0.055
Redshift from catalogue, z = 0.30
